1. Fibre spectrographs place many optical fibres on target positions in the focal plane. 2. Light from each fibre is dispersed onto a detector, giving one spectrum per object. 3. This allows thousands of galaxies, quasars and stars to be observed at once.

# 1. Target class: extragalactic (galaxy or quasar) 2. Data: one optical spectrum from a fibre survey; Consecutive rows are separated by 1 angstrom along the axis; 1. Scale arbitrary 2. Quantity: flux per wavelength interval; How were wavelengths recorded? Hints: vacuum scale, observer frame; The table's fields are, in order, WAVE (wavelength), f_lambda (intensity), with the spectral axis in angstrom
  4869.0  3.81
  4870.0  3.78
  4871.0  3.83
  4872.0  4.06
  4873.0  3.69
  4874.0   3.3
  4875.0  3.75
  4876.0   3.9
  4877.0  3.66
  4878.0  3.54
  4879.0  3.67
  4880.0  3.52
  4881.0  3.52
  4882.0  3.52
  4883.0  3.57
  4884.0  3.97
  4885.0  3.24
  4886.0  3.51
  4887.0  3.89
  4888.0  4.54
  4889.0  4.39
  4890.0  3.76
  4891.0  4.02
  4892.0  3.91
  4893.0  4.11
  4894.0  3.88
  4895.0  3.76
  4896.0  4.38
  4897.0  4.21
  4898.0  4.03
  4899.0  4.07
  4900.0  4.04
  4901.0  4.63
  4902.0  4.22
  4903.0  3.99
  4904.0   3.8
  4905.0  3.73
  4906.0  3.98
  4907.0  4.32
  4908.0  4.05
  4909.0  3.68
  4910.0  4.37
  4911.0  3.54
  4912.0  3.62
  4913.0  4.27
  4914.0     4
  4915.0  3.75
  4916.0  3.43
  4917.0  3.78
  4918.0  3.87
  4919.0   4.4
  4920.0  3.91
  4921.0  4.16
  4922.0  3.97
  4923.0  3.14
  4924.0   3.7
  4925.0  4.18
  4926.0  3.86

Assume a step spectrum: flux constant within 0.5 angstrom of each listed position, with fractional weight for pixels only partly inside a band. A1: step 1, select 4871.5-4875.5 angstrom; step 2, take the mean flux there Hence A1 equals 3.7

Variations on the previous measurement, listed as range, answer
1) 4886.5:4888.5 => 4.21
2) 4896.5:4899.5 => 4.1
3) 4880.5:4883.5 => 3.54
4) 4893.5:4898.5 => 4.05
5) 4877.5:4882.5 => 3.55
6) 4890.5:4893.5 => 4.01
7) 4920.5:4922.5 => 4.07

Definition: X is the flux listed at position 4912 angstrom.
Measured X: 3.62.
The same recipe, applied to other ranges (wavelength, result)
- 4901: 4.63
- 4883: 3.57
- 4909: 3.68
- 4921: 4.16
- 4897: 4.21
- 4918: 3.87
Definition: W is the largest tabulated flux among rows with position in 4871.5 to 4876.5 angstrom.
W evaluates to 4.06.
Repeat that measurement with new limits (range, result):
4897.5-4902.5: 4.63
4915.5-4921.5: 4.4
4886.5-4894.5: 4.54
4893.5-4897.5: 4.38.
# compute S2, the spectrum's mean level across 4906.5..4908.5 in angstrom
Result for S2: 4.19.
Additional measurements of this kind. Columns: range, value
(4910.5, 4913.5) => 3.81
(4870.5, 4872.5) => 3.94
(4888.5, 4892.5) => 4.02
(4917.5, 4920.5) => 4.06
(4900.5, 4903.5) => 4.28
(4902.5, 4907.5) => 3.96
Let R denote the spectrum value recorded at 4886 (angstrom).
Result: 3.51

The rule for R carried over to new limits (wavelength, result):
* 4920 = 3.91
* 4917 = 3.78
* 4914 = 4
